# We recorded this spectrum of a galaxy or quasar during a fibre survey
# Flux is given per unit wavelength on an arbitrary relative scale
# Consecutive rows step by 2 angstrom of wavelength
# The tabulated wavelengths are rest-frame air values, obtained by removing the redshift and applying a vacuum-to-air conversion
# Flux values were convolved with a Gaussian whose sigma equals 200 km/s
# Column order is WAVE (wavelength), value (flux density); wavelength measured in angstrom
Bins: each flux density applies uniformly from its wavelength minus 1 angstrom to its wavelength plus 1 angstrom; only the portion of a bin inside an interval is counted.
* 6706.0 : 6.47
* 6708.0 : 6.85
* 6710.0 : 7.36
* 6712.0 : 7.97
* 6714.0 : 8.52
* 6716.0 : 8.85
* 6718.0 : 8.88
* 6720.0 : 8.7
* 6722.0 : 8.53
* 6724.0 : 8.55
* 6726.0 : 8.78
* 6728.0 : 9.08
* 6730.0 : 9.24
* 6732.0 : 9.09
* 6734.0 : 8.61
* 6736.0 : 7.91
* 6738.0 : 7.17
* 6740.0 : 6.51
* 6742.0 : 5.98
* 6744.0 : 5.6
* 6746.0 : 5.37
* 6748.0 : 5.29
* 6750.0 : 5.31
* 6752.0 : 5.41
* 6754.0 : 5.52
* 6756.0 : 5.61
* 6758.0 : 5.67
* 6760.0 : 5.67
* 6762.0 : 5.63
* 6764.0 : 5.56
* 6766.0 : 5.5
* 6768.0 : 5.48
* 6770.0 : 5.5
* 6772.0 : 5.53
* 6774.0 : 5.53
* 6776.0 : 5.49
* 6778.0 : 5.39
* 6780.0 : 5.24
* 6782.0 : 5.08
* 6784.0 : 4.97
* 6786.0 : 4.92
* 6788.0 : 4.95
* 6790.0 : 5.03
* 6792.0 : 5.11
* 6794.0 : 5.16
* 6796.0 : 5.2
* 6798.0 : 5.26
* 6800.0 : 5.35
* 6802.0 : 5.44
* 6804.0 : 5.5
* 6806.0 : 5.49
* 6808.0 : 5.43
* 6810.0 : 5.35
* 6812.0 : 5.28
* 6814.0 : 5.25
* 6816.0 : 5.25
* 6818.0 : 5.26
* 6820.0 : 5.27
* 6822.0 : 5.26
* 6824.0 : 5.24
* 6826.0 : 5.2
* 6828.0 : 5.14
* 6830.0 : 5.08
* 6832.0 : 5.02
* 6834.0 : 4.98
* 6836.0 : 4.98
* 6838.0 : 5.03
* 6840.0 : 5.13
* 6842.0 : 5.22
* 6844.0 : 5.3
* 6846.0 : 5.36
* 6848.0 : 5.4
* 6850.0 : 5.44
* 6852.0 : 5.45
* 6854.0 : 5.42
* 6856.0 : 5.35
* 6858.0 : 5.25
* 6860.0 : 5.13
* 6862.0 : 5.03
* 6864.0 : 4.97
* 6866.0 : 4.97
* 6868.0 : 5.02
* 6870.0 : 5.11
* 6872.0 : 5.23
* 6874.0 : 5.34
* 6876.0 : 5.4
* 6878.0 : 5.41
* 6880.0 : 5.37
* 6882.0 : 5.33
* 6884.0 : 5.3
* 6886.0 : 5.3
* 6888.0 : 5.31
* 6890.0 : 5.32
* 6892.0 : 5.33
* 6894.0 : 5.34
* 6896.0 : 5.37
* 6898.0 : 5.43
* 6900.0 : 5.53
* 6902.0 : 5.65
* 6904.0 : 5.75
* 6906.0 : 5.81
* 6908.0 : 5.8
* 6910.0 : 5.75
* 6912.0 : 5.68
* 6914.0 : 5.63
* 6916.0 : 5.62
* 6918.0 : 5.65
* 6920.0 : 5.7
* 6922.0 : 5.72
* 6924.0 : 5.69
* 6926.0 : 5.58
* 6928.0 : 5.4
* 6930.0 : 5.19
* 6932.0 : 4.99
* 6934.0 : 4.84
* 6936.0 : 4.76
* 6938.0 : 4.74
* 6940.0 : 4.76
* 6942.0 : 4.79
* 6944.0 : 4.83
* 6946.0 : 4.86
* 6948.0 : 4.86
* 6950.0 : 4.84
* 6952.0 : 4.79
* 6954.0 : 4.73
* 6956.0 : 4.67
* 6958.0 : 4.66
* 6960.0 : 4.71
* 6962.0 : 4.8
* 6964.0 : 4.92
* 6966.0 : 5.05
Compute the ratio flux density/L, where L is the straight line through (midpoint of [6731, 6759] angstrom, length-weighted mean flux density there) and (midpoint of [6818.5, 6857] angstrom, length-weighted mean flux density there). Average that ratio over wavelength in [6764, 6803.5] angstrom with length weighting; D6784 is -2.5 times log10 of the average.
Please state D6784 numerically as 0.12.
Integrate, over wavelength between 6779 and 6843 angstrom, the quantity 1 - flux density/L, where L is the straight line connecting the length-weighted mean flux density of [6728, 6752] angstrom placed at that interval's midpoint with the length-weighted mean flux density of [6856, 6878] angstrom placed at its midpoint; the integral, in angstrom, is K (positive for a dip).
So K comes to 8.1 angstrom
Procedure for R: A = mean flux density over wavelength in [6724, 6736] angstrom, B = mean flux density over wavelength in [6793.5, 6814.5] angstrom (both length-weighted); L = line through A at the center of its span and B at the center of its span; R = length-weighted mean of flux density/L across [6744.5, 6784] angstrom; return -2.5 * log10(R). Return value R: 0.300 mag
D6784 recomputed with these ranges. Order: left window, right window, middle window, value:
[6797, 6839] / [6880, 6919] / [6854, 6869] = 0.05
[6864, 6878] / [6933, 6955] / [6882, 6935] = -0.10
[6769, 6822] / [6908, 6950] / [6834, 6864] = 0.01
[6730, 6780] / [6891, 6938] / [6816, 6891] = 0.09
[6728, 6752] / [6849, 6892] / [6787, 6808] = 0.18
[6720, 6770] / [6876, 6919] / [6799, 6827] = 0.16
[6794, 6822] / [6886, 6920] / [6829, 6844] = 0.07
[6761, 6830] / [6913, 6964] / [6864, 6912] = -0.05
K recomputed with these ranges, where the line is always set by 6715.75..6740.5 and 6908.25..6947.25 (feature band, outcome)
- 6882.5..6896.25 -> 1.34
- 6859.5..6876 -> 2.97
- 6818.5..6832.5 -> 3.52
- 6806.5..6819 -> 3.18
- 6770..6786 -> 4.95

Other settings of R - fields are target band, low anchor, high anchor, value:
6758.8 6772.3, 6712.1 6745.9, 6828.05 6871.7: 0.278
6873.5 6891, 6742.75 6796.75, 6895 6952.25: -0.003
